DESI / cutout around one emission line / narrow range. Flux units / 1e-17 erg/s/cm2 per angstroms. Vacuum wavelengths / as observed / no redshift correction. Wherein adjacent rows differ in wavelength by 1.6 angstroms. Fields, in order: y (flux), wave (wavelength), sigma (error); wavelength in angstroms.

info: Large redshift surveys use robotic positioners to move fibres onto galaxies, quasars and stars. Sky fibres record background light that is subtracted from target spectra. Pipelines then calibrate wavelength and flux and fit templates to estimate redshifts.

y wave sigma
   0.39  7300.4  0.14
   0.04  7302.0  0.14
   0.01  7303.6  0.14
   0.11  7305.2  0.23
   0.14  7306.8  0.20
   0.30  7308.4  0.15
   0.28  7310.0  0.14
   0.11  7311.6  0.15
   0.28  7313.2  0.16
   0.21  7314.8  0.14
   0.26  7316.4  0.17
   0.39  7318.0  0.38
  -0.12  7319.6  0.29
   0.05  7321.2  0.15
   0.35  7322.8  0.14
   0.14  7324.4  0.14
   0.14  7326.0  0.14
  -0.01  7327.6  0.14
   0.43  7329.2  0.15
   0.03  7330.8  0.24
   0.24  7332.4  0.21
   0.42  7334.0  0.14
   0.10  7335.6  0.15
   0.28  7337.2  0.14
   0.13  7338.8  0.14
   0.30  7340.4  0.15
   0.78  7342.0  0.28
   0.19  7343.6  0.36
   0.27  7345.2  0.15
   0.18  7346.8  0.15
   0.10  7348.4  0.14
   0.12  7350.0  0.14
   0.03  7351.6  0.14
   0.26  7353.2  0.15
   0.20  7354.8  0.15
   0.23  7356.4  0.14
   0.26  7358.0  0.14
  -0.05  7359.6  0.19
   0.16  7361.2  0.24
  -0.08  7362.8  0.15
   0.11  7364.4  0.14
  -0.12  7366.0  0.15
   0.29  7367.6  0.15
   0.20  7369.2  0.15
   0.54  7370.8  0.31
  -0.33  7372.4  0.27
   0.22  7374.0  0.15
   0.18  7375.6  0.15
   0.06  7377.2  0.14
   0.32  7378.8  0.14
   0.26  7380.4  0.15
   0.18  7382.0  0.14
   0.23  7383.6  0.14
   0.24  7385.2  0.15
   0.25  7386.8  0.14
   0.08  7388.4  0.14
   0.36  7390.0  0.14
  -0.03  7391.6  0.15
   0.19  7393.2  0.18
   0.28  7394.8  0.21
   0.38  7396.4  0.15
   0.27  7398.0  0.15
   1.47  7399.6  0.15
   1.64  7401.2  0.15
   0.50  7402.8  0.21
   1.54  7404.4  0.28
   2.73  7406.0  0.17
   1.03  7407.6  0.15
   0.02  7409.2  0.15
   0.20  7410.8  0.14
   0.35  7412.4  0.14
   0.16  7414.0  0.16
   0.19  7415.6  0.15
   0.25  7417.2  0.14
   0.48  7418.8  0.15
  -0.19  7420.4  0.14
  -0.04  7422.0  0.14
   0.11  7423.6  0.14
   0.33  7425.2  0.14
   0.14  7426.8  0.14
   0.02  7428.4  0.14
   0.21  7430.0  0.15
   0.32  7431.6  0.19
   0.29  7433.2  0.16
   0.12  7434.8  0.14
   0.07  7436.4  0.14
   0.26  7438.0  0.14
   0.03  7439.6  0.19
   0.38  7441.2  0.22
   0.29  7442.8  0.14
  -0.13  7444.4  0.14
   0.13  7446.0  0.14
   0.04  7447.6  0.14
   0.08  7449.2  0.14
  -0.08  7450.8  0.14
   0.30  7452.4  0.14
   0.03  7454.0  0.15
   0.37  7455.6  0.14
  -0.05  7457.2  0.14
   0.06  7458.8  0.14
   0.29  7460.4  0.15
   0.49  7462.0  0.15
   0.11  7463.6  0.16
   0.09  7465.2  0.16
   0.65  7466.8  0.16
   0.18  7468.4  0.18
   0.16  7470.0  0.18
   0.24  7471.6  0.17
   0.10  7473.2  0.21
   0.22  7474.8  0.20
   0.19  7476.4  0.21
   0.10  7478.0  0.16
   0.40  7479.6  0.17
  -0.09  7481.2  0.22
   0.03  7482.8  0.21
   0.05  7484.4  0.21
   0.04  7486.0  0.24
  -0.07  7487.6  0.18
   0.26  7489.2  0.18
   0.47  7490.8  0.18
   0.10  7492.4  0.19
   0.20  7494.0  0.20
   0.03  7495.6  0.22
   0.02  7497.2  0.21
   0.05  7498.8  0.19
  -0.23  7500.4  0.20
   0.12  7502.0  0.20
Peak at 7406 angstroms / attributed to [O II]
